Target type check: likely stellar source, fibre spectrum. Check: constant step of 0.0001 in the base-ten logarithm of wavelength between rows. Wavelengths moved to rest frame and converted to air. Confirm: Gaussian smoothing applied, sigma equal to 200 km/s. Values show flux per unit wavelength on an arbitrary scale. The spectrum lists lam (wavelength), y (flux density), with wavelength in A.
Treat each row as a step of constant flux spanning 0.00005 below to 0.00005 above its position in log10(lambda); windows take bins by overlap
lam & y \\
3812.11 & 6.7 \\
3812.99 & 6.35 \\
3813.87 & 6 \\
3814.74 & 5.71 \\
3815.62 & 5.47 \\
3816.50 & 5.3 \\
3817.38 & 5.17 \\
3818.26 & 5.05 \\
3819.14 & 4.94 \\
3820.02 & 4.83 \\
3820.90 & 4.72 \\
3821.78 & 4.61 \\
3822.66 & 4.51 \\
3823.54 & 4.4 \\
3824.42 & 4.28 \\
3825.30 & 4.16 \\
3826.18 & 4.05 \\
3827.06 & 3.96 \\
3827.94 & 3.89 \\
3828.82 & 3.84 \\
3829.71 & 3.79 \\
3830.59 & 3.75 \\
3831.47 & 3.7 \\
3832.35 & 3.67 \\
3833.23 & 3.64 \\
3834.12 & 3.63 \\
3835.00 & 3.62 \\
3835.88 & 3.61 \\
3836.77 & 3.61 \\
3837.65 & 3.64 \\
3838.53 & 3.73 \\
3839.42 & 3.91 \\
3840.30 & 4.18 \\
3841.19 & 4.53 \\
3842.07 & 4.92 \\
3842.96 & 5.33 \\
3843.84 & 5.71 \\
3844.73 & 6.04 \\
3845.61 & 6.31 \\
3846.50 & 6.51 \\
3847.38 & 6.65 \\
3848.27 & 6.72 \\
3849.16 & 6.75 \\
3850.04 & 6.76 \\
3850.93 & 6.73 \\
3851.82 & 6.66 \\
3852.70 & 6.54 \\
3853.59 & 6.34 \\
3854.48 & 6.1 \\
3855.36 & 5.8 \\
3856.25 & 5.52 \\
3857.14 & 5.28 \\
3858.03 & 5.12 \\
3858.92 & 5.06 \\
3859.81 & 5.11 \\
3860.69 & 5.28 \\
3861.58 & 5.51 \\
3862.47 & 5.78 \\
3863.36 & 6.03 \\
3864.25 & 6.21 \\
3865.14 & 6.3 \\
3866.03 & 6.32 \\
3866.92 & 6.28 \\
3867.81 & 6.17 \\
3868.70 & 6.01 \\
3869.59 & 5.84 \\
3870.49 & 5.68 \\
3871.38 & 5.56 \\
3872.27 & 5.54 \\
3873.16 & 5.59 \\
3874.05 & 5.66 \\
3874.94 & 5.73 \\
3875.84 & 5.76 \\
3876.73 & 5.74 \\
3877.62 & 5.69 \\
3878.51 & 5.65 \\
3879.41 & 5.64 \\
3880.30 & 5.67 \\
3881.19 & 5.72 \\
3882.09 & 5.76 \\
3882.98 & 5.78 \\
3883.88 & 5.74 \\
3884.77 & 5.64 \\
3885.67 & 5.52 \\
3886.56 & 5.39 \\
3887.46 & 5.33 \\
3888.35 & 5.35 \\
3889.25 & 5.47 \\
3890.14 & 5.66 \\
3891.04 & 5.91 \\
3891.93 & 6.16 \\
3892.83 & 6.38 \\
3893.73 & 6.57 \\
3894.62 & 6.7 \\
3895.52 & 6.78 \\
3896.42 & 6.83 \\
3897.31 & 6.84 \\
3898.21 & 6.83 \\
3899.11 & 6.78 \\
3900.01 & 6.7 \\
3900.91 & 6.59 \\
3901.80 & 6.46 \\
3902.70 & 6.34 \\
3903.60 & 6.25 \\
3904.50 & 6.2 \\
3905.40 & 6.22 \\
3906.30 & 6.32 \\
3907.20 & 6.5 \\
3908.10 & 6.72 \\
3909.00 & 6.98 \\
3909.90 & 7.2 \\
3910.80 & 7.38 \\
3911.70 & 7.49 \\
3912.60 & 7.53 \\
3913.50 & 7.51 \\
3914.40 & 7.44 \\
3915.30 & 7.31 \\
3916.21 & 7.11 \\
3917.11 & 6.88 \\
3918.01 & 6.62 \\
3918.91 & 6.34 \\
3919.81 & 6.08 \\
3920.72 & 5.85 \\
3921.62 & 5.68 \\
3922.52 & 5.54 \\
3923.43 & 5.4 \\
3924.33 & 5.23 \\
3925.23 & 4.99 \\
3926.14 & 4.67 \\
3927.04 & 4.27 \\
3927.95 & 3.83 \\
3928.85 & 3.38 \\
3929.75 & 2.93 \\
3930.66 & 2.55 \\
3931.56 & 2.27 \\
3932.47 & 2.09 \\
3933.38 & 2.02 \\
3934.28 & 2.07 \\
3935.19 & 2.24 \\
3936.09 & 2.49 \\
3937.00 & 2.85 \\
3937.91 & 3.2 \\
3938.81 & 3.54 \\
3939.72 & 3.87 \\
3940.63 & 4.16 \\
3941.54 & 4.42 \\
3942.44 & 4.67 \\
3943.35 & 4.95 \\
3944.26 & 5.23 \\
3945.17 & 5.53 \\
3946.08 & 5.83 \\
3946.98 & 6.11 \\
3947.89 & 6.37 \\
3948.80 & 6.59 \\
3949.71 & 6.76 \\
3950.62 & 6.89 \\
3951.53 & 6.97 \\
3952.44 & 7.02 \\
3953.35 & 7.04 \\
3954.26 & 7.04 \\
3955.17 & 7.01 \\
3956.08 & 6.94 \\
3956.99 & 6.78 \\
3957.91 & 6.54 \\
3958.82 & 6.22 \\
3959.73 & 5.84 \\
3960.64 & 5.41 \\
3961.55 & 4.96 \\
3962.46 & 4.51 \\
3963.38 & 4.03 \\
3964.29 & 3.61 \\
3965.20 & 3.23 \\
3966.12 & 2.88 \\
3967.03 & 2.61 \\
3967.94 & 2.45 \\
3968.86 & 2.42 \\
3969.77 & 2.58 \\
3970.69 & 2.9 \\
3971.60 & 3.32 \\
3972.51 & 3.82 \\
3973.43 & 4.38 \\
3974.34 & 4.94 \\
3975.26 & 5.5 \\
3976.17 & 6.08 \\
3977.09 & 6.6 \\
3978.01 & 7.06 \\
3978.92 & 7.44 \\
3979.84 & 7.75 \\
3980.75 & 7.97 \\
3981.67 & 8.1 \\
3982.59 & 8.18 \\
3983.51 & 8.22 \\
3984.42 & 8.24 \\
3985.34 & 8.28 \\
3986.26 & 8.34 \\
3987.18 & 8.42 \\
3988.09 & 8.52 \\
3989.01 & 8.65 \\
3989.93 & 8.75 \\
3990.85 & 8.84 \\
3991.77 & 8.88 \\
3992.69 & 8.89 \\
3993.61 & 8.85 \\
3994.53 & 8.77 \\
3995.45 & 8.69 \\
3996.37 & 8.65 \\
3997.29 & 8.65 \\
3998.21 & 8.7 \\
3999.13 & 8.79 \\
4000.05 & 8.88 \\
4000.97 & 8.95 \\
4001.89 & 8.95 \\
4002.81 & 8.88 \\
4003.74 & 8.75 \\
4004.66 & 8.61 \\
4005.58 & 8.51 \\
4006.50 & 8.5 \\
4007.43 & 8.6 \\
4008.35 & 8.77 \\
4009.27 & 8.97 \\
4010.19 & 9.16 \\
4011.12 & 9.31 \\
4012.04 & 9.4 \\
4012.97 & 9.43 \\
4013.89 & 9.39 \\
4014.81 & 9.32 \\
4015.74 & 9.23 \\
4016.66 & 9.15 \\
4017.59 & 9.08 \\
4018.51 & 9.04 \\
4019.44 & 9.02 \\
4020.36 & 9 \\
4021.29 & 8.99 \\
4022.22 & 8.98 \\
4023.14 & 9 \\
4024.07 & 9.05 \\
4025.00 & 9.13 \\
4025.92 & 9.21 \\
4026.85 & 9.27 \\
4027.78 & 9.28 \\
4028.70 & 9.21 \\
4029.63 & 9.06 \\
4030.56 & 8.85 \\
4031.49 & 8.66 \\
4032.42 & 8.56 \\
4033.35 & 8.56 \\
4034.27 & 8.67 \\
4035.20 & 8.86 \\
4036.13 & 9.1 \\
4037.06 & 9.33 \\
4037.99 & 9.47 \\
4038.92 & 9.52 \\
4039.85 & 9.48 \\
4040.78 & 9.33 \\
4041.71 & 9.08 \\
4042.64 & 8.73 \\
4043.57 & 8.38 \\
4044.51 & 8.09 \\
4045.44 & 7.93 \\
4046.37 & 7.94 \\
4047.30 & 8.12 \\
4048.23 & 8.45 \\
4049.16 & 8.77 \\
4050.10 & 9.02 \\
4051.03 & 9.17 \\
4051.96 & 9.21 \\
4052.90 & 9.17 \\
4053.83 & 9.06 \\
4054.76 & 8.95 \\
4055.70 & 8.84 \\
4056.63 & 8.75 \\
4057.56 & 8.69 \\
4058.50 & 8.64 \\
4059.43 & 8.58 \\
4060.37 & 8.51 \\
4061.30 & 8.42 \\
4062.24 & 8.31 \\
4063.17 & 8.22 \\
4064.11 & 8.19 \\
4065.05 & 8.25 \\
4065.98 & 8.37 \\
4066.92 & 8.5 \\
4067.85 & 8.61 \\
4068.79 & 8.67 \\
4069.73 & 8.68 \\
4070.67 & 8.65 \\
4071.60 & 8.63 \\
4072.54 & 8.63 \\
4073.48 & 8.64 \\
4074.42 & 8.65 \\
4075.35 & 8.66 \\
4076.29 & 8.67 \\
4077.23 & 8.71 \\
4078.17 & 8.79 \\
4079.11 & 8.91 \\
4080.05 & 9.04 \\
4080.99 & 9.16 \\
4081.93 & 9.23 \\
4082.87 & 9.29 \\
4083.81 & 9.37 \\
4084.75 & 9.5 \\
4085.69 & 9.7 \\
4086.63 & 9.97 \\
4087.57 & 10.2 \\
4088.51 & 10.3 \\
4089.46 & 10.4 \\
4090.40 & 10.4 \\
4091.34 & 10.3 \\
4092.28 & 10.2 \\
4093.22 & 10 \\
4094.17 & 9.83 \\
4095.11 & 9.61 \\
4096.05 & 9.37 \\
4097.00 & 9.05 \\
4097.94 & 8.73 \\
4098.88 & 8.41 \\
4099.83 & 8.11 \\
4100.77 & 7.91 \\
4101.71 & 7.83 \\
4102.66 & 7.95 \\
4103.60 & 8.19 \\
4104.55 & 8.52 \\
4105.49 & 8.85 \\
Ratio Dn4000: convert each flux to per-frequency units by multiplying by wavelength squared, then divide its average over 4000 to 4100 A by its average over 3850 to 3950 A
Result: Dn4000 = 1.7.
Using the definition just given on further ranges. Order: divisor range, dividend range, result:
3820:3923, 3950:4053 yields 1.46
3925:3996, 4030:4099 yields 1.70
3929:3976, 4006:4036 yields 2.06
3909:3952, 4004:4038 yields 1.84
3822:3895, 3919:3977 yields 0.91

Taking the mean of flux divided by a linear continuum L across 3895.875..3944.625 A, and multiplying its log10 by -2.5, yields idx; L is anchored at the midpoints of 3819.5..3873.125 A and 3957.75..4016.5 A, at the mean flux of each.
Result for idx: 0.157 mag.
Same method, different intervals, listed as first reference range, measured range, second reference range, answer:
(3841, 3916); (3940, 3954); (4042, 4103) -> 0.205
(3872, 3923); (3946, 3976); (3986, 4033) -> 0.442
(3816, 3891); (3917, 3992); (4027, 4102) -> 0.291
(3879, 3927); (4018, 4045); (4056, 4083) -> -0.114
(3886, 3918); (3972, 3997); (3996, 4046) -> 0.080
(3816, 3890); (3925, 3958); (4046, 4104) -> 0.386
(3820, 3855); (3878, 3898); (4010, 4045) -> 0.008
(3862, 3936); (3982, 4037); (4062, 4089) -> -0.150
